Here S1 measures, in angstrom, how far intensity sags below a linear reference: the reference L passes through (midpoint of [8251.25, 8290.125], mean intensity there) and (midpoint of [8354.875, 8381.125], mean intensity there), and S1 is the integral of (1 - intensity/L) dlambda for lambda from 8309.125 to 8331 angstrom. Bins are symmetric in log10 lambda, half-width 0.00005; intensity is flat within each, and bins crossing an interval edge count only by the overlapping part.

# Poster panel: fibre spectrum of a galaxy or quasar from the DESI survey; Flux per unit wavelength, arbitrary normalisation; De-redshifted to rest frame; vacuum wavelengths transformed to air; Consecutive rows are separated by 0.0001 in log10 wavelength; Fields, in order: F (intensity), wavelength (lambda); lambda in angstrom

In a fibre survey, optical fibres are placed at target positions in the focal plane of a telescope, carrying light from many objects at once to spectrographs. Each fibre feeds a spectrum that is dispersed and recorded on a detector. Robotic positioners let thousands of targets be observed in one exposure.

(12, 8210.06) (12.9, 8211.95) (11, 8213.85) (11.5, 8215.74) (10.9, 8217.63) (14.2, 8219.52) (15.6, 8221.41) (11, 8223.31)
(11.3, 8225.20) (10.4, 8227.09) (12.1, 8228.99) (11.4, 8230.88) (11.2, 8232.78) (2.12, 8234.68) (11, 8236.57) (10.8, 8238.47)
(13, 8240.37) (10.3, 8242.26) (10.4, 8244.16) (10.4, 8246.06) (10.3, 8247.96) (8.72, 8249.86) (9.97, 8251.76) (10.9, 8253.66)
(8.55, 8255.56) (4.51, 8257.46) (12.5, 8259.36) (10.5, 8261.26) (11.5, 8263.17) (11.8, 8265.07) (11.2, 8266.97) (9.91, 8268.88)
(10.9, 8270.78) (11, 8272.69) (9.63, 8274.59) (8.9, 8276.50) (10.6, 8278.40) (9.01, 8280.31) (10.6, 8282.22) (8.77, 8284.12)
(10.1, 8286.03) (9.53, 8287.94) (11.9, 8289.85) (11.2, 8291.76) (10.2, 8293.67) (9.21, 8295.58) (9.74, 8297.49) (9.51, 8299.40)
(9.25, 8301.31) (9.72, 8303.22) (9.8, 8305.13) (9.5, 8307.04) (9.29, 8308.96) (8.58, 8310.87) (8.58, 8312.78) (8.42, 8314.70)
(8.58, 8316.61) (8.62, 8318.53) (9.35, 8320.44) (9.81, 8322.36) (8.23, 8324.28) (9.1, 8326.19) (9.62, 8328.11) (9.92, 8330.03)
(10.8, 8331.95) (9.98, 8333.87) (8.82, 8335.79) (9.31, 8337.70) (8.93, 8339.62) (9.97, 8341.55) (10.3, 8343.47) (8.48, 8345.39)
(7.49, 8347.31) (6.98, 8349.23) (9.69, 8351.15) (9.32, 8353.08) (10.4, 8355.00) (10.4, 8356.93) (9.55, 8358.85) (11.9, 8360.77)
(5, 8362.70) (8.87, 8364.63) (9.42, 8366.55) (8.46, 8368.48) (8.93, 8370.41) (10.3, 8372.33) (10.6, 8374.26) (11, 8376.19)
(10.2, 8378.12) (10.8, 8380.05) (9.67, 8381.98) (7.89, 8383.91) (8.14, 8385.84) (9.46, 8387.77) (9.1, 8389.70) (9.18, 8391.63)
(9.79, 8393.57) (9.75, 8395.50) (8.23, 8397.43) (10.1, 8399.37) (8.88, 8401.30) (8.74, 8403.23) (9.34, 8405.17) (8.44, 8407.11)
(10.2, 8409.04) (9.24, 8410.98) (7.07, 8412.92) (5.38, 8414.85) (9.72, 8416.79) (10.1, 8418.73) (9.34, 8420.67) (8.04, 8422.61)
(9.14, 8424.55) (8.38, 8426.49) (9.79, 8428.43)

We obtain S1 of 1.9 angstrom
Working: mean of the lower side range 10.1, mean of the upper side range 9.68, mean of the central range 8.99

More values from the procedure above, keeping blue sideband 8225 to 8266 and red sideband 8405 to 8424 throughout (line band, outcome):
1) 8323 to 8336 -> -0.2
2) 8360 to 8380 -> -1.0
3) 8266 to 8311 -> -0.8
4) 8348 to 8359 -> -0.2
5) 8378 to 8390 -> -0.5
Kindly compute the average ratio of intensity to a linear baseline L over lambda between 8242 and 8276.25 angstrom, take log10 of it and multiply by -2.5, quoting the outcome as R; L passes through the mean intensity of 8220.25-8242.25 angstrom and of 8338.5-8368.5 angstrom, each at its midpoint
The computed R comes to 0.04 mag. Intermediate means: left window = 10.9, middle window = 10.1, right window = 9.09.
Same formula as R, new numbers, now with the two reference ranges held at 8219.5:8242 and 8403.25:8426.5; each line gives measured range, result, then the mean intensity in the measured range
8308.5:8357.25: 0.06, 9.17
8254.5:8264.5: 0.11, 9.62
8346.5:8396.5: -0.01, 9.32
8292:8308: 0.05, 9.69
